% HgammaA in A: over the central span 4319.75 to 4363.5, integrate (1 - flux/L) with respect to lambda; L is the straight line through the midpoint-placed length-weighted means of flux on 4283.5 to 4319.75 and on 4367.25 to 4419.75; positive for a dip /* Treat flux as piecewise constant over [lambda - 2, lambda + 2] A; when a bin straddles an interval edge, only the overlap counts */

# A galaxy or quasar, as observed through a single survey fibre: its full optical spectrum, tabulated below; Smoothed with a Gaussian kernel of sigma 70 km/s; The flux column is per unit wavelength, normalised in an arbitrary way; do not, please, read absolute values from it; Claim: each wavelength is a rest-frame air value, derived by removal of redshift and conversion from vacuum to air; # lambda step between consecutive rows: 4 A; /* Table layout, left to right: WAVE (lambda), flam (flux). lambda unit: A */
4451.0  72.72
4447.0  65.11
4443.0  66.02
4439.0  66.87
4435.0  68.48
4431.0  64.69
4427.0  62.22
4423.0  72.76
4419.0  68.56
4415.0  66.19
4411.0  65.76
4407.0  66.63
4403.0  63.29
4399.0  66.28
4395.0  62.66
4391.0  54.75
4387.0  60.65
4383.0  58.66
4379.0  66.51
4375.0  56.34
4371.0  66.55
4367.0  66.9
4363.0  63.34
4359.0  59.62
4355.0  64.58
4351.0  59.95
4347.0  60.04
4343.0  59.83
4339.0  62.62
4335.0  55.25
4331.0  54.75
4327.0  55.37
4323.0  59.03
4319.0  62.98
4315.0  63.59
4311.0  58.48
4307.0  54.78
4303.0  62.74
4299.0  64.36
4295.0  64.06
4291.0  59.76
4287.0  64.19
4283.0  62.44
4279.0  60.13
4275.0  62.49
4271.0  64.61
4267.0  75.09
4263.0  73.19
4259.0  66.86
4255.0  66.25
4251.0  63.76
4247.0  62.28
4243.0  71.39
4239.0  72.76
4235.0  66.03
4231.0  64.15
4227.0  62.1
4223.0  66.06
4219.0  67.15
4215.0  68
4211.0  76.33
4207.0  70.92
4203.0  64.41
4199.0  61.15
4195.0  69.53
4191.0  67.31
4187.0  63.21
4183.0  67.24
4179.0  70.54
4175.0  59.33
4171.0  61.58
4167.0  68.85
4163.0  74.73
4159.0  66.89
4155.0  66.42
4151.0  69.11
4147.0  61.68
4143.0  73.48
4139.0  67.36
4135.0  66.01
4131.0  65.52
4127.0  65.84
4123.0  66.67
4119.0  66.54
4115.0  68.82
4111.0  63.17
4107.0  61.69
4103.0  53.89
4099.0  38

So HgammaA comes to 2.0 A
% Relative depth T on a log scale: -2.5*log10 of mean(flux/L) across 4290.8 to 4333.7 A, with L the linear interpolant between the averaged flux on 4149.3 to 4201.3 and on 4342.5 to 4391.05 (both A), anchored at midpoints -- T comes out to 0.056 mag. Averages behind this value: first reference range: 66.6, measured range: 59.9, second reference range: 61.7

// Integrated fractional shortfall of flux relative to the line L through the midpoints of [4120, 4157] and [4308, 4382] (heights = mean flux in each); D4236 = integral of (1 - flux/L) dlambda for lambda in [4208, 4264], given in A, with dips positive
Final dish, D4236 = -3.11 A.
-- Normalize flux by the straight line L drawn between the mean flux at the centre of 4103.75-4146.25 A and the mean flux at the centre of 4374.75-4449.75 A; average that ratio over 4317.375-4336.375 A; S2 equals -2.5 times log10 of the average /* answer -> 0.13 mag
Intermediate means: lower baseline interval 66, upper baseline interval 64.6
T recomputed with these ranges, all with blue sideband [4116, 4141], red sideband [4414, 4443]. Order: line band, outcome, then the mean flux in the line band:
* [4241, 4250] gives 0.00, 66.5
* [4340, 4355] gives 0.10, 60.7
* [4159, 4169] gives -0.07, 70.8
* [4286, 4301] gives 0.06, 63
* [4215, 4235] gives 0.02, 65.3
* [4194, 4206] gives 0.02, 65.1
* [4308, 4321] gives 0.10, 61.2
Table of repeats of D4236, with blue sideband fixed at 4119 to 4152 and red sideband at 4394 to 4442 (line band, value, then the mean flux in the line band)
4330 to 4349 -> 2.2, 58.7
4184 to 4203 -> 0.4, 65.3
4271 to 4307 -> 2.3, 62.2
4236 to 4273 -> -1.0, 68.4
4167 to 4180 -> 0.5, 64.1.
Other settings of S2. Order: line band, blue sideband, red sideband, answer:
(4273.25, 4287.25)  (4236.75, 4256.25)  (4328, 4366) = 0.048 mag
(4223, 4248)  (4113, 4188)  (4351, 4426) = -0.013 mag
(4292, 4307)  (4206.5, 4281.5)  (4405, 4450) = 0.081 mag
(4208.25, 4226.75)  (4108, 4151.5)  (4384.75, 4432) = -0.046 mag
